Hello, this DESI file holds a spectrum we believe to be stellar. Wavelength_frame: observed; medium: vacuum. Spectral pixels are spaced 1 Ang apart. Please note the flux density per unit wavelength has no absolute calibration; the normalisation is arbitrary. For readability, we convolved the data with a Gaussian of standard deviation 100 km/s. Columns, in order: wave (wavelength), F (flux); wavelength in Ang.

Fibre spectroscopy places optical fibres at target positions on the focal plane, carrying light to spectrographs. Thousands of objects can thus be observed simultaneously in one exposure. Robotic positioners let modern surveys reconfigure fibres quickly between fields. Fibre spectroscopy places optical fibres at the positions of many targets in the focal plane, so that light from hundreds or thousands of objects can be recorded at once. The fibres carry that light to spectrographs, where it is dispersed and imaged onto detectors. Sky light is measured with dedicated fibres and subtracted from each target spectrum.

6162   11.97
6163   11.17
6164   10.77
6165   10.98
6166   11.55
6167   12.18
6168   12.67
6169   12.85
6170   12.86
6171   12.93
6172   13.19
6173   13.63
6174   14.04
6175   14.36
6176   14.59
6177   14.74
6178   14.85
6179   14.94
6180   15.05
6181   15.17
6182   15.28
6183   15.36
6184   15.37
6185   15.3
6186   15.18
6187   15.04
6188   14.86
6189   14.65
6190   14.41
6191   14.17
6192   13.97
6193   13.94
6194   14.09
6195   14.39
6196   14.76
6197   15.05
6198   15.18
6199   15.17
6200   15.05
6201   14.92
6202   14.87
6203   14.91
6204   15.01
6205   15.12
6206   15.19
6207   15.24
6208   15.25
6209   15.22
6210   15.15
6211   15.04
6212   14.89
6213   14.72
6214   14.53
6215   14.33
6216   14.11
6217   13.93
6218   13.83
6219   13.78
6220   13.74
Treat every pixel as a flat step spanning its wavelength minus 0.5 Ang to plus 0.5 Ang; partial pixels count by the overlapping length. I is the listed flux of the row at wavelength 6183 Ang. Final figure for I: 15.36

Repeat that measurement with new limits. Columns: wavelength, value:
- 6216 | 14.11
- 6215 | 14.33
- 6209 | 15.22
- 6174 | 14.04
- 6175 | 14.36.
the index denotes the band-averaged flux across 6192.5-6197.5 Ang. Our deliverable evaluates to 14.4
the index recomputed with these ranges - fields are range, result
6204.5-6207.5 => 15.2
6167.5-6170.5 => 12.8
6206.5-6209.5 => 15.2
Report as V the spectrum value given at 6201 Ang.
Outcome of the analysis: 14.92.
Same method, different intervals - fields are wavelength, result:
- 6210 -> 15.15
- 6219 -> 13.78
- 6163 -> 11.17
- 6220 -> 13.74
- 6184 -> 15.37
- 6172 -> 13.19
